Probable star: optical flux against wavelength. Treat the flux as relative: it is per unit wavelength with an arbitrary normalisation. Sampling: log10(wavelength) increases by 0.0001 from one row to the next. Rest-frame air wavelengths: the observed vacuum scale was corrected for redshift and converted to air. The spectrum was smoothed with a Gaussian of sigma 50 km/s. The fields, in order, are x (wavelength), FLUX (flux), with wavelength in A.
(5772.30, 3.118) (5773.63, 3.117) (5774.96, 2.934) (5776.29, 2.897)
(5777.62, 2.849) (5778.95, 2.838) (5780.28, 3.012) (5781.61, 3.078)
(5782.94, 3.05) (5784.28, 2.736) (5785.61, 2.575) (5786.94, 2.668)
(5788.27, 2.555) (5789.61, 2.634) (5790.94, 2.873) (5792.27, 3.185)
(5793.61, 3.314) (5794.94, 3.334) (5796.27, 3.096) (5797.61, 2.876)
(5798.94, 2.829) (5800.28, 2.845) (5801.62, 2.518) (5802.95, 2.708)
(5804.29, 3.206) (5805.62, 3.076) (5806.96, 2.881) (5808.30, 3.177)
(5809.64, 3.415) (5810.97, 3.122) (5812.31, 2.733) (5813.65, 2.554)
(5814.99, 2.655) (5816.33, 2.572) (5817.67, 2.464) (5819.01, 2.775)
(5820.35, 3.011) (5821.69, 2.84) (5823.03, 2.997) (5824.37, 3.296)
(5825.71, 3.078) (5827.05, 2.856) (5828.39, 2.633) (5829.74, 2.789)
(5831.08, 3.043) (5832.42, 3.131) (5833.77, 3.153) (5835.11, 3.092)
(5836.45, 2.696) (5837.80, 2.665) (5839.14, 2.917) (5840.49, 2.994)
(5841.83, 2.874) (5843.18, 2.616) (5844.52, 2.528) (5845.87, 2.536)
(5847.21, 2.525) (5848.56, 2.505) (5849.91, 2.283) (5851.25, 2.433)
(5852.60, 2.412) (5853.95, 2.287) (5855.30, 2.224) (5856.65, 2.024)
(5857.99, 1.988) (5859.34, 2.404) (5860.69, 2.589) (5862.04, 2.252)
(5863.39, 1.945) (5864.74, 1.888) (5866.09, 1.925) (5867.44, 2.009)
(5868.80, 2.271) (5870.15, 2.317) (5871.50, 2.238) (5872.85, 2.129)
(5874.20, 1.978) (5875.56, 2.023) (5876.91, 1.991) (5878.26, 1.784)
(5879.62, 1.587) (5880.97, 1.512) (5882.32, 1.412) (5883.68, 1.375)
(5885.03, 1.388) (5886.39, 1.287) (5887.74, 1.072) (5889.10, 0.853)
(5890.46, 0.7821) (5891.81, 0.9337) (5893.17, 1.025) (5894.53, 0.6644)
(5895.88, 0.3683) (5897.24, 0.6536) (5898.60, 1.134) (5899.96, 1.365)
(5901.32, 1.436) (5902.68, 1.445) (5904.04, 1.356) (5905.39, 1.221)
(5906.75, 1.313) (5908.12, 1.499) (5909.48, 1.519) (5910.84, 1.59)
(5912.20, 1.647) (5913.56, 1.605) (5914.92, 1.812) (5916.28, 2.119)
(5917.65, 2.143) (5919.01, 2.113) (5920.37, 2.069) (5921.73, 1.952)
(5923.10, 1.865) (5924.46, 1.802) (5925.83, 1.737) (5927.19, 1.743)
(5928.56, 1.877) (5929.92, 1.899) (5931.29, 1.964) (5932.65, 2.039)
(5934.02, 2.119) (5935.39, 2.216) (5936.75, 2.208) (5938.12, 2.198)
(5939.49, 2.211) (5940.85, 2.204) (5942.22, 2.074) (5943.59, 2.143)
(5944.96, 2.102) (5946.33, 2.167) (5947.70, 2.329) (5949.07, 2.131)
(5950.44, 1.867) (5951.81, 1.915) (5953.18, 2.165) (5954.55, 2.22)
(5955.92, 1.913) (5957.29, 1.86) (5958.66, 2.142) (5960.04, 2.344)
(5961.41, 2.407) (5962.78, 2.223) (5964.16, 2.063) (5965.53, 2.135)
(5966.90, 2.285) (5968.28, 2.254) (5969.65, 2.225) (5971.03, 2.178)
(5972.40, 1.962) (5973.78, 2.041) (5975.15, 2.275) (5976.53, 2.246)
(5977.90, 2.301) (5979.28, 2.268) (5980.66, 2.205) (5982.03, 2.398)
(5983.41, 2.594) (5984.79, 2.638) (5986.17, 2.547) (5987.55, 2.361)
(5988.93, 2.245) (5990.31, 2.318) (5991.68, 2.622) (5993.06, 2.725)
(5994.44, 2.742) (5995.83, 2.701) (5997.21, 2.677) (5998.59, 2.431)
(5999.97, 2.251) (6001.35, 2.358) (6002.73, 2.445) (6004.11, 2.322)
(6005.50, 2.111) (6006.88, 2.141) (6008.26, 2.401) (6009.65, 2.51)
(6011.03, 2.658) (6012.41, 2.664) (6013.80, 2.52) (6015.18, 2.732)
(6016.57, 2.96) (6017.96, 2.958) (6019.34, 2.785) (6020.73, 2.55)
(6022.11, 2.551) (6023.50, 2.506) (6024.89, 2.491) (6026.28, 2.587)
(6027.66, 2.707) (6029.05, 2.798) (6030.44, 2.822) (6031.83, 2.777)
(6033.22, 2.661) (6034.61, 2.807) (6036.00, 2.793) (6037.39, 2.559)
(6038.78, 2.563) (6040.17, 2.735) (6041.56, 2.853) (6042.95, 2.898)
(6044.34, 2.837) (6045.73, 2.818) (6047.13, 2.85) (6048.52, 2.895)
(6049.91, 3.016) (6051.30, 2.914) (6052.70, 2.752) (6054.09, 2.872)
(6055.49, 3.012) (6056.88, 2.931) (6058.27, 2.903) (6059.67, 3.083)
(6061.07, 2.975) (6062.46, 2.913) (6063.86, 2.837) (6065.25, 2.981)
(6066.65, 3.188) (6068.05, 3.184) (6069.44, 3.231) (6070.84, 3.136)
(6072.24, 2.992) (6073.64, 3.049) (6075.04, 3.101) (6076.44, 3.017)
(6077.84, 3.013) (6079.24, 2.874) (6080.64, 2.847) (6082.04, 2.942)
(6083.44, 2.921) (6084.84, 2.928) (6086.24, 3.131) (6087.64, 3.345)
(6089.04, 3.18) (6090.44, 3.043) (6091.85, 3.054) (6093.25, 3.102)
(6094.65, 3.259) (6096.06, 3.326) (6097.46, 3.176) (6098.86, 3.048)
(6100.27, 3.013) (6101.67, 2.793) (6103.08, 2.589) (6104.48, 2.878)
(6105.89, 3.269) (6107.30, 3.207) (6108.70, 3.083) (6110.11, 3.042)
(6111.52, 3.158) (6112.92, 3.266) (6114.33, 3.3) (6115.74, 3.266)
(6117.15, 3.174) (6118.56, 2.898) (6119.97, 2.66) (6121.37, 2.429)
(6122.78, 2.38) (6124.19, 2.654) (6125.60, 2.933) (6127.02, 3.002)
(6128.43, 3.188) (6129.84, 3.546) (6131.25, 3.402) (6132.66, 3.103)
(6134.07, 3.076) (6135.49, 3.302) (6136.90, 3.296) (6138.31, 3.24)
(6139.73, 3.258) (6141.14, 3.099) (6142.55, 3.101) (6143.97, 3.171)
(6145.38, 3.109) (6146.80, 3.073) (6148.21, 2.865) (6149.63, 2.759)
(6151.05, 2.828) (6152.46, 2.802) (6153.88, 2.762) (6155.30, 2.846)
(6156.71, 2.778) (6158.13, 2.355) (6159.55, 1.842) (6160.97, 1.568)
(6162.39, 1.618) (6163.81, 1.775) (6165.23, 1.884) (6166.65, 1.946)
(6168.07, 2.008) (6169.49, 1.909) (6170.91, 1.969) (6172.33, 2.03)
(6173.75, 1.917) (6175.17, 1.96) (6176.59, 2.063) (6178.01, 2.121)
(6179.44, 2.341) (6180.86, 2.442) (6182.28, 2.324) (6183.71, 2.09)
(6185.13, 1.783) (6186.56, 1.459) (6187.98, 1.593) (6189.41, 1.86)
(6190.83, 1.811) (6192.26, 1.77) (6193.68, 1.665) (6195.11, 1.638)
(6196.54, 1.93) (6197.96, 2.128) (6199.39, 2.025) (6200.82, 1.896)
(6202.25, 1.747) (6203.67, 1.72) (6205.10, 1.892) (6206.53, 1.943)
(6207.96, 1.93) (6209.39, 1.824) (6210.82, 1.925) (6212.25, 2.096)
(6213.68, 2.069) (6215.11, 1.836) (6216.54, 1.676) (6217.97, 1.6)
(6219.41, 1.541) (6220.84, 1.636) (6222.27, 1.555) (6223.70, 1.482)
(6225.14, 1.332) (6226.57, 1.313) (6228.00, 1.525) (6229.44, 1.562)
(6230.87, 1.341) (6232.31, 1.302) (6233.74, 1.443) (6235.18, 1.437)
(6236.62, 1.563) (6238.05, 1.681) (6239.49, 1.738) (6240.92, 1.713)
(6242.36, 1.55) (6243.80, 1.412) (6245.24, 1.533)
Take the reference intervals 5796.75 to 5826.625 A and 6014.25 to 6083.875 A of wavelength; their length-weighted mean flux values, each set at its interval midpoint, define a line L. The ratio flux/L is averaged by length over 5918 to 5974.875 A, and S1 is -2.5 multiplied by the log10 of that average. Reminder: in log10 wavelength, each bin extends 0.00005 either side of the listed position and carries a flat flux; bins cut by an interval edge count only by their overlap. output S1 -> 0.349 mag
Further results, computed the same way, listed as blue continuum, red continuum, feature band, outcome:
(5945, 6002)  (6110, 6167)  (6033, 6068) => -0.14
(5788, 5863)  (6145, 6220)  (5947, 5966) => 0.18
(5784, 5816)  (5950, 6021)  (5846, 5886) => 0.30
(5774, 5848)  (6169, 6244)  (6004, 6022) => -0.11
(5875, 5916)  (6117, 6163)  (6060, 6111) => -0.21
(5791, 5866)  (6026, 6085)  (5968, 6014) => 0.19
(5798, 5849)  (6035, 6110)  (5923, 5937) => 0.43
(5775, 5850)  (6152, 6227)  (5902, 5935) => 0.41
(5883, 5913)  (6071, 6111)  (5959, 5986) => -0.19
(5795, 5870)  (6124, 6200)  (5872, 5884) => 0.43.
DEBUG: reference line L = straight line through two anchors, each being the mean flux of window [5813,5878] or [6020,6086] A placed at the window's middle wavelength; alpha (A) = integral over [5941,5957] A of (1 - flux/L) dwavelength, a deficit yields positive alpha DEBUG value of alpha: 3.6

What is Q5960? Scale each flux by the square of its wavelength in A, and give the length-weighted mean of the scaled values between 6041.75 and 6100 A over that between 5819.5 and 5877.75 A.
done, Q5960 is 1.3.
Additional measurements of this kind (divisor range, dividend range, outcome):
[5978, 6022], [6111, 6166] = 1.18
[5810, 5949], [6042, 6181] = 1.48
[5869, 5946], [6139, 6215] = 1.42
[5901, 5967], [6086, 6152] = 1.67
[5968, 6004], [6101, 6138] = 1.33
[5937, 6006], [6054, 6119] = 1.40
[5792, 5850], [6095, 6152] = 1.17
